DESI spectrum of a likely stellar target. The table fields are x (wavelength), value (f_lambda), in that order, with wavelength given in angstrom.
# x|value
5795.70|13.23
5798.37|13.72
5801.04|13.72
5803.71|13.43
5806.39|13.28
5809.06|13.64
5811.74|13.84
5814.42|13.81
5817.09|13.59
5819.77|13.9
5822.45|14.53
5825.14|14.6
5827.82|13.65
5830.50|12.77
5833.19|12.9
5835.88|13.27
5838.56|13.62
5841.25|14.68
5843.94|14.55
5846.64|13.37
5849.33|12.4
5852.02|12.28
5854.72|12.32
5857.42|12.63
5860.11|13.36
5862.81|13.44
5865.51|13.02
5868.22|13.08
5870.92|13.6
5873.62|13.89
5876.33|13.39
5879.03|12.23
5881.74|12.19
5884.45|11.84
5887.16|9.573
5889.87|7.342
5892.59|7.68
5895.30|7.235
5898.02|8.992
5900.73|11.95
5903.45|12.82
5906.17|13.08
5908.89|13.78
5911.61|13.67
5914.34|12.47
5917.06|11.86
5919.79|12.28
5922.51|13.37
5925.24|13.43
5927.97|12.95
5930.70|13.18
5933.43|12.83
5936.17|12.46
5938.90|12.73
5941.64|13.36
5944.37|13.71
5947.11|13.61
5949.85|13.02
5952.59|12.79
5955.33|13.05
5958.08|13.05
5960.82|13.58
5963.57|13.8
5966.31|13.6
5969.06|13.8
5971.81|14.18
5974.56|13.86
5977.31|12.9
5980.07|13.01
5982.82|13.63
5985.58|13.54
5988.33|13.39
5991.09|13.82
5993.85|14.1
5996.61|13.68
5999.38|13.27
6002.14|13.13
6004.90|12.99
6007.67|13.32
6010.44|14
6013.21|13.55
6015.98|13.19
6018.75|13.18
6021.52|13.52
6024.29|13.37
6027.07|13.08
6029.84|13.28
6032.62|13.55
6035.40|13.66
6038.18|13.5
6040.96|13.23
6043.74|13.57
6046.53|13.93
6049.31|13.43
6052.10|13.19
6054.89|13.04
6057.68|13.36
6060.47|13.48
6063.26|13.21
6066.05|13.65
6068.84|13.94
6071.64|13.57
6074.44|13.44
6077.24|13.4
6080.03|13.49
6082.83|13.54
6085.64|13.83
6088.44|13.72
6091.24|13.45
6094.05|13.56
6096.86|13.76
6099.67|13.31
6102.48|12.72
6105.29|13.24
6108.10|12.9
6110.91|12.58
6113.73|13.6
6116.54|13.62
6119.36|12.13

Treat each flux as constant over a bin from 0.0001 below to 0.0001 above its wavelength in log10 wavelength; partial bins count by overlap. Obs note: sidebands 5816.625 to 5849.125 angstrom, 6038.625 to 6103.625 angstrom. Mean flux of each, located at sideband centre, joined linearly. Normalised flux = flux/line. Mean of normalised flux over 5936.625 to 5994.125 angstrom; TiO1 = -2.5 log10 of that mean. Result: 0.01 mag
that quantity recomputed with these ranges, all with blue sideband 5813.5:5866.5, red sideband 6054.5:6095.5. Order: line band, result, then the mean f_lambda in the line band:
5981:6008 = 0.001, 13.5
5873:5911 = 0.205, 11.1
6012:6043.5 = 0.010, 13.4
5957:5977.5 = -0.013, 13.6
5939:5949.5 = 0.005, 13.4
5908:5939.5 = 0.046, 12.9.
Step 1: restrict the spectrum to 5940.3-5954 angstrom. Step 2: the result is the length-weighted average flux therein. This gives 13.3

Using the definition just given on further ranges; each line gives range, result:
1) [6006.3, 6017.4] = 13.5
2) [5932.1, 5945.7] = 13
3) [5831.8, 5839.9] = 13.3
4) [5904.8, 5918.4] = 13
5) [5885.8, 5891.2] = 8.47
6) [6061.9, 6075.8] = 13.6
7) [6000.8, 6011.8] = 13.4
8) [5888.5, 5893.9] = 7.51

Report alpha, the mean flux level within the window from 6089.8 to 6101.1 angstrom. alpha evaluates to 13.5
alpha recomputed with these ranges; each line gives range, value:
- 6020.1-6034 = 13.4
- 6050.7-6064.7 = 13.3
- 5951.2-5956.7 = 12.9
